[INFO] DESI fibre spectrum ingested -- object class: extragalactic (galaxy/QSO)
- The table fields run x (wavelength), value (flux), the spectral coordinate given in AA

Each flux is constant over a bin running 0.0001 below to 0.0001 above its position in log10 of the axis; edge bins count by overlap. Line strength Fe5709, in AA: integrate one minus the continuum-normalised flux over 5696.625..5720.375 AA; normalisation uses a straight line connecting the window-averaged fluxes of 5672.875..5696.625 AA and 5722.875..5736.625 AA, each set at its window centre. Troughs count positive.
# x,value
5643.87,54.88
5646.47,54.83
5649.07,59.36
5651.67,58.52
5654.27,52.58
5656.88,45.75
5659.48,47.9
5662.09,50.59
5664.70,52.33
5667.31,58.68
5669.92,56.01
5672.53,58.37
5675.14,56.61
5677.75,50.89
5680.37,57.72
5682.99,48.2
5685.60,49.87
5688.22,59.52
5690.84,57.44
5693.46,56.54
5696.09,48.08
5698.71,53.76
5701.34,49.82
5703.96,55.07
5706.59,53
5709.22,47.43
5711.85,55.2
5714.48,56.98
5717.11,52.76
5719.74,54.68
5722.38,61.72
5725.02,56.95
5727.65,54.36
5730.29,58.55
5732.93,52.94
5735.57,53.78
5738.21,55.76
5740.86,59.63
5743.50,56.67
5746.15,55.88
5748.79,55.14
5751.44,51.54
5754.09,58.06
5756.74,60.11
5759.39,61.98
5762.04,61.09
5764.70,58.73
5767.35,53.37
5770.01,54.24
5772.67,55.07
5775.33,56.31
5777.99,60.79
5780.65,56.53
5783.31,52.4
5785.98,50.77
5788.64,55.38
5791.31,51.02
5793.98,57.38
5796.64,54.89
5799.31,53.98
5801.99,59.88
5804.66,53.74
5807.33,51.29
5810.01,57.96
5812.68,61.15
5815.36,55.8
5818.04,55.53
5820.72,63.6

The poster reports 0.9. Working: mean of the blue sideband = 54.2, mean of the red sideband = 55.7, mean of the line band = 53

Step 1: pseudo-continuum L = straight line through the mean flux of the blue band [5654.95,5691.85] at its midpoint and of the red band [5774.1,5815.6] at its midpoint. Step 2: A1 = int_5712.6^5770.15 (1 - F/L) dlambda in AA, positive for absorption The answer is -2.1 AA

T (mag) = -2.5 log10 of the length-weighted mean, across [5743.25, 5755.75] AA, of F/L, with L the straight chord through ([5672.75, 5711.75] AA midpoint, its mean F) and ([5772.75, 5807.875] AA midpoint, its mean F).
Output -0.02 mag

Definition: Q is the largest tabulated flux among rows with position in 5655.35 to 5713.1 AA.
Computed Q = 59.52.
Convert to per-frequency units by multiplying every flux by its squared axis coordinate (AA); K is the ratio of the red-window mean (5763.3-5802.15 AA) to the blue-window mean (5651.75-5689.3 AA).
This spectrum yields 1.1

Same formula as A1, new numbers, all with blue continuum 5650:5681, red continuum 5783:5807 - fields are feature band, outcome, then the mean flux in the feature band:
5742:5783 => -2.06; 56.9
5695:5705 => 0.42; 51.7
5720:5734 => -0.71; 56.8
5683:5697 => 0.00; 53.9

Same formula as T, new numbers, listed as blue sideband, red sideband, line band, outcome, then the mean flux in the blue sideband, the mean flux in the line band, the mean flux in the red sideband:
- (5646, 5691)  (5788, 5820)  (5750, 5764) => -0.063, 54.1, 58.5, 55.8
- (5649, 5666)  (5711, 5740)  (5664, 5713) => -0.005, 51.9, 53.9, 55.9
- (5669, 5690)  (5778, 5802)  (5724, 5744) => -0.026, 54.7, 56.1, 54.7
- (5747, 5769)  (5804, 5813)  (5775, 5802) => 0.024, 57.4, 55.1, 55.7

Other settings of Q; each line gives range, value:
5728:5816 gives 61.98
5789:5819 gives 61.15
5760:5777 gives 61.09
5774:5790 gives 60.79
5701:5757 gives 61.72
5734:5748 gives 59.63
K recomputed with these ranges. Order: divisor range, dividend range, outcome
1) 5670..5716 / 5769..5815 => 1.07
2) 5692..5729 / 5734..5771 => 1.07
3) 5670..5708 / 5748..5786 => 1.08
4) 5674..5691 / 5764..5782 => 1.08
